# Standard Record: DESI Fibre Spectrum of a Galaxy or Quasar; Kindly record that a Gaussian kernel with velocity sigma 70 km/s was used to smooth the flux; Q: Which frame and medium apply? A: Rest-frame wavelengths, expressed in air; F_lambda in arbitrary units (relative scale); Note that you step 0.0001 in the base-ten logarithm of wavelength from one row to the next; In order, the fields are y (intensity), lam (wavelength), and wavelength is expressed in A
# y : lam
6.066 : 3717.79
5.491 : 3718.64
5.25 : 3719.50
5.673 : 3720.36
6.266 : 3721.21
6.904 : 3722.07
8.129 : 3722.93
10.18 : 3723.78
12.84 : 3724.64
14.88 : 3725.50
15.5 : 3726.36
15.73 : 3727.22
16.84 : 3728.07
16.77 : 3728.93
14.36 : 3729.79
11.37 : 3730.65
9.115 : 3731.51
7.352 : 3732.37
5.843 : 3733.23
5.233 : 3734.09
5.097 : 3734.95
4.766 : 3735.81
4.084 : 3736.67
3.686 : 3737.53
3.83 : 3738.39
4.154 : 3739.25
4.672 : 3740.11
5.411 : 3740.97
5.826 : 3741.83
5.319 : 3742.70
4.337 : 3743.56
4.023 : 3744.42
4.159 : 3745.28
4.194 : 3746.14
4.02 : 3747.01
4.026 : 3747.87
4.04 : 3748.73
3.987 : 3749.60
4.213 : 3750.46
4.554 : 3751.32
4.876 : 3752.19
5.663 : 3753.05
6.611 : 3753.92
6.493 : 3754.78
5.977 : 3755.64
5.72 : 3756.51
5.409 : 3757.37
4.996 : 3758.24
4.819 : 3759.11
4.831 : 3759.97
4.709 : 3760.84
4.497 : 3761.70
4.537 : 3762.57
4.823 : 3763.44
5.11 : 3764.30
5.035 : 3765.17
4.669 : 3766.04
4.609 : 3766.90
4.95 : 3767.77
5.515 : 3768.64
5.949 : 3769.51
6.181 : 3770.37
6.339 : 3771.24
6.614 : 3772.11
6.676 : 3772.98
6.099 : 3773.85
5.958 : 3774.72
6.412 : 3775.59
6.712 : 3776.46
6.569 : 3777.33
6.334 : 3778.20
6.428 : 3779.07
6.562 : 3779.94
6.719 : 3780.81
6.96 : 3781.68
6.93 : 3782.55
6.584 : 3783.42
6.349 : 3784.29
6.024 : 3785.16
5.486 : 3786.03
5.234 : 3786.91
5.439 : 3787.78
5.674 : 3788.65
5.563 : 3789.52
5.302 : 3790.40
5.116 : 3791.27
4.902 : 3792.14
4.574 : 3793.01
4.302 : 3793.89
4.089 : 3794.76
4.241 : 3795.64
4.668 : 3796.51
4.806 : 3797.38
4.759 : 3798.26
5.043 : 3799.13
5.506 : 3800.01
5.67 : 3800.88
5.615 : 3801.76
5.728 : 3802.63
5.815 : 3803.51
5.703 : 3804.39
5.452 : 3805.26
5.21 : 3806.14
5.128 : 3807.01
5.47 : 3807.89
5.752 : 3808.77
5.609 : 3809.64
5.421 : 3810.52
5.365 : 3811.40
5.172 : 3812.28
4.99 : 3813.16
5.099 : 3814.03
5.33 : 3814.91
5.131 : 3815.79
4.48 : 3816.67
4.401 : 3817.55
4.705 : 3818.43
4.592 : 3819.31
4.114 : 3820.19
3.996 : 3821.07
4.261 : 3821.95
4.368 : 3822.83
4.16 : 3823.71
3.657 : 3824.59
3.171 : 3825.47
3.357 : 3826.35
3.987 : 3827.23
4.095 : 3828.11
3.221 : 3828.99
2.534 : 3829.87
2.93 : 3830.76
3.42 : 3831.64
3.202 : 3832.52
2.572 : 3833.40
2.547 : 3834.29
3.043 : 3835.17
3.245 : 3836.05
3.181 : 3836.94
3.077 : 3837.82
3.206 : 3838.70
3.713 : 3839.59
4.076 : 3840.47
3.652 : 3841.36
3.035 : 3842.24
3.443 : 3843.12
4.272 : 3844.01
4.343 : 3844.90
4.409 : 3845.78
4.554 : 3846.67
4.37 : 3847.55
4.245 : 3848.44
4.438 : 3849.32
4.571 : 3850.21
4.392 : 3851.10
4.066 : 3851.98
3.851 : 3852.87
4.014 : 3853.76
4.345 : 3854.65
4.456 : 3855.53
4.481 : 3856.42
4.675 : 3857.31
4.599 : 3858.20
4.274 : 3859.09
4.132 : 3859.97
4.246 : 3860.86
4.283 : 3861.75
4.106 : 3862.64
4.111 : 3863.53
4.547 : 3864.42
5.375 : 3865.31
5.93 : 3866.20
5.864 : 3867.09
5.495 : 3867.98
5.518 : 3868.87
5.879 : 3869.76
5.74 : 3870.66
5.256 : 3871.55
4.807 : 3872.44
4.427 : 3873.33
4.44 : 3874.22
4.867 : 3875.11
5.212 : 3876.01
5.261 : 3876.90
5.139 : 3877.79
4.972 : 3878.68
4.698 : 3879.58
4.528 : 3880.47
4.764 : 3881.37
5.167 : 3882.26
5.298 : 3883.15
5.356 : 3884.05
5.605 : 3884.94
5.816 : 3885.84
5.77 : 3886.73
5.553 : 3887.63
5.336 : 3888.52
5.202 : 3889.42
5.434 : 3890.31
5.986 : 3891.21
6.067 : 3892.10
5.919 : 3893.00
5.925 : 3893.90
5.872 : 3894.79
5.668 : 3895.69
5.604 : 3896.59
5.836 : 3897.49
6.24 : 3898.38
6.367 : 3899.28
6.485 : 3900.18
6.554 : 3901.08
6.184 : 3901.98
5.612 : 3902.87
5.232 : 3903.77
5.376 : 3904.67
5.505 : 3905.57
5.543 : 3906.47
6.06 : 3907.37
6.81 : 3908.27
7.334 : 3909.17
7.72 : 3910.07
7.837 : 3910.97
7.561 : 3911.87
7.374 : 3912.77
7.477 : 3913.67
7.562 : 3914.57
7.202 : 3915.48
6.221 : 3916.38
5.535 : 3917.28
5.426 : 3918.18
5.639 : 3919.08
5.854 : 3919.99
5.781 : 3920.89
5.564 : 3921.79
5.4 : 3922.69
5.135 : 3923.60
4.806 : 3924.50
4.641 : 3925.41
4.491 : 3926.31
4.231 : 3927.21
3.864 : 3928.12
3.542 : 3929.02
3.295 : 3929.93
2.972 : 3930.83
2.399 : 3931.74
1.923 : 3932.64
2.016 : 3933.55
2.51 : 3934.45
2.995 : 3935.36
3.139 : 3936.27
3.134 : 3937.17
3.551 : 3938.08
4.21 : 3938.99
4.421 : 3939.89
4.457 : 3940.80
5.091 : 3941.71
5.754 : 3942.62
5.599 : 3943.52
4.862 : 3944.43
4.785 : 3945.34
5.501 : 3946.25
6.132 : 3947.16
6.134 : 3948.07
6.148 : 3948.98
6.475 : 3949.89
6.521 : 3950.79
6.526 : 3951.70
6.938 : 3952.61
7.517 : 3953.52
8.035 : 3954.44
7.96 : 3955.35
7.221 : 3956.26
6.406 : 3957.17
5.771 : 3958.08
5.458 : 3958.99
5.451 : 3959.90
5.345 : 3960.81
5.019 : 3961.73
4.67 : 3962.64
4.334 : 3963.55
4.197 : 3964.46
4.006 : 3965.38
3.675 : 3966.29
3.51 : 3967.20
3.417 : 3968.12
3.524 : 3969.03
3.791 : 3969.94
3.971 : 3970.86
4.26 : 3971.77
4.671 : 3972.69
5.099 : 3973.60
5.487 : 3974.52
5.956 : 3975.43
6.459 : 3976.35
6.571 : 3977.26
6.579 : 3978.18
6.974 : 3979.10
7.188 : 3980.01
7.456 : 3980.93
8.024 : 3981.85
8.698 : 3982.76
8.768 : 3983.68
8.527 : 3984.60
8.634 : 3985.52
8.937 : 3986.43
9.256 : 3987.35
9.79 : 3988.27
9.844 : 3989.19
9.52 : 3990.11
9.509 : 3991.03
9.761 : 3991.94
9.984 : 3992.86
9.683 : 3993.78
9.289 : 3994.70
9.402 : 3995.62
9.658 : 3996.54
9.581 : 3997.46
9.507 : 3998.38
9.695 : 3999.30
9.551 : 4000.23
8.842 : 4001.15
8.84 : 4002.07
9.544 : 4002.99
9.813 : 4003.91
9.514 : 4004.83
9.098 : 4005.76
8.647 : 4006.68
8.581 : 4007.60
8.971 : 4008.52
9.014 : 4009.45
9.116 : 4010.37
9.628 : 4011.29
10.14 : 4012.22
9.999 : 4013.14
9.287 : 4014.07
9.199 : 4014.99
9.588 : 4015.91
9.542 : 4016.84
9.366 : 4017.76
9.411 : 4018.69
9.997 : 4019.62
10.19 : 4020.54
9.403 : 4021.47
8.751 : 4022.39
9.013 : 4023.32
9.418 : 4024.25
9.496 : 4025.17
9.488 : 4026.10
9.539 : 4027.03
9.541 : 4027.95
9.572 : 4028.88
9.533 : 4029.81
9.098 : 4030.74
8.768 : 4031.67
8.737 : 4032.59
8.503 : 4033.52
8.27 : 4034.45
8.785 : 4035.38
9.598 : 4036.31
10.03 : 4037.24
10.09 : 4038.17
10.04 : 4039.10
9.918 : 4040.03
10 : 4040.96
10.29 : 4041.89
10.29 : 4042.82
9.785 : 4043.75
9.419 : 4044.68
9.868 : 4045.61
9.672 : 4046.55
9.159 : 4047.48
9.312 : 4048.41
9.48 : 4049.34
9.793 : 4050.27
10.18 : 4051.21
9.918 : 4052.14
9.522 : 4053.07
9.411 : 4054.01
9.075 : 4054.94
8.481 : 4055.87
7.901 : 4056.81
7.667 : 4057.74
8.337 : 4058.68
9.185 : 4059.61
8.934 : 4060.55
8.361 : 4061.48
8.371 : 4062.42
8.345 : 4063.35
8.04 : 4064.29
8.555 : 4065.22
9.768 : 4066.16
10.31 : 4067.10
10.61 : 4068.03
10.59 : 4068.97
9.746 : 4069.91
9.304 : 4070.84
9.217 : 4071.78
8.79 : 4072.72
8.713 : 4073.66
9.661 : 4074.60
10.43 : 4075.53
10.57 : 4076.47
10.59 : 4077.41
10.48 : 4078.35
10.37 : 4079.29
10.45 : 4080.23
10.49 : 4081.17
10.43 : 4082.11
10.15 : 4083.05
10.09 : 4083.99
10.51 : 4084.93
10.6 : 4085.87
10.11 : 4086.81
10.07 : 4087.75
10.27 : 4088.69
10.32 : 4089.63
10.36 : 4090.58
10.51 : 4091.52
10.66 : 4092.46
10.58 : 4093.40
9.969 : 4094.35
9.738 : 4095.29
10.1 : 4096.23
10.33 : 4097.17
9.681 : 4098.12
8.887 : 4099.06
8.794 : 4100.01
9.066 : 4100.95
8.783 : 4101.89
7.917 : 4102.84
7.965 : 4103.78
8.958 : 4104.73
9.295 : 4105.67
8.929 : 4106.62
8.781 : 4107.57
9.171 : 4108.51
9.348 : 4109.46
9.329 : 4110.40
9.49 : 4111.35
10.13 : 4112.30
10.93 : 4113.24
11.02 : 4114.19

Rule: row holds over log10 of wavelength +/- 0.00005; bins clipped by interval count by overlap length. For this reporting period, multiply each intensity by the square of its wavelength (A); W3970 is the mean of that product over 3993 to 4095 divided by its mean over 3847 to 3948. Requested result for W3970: 2.0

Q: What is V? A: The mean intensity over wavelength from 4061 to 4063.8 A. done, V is 8.38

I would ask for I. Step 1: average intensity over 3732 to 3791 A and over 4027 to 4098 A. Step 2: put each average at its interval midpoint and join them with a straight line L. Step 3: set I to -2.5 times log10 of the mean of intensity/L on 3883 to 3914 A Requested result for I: 0.20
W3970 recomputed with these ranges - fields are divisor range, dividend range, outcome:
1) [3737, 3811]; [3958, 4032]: 1.69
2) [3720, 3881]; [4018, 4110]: 2.04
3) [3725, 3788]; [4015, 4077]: 1.71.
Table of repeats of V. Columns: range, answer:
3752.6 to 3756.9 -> 6.09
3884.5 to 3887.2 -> 5.72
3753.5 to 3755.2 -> 6.57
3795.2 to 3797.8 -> 4.58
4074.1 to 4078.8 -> 10.3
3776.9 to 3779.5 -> 6.44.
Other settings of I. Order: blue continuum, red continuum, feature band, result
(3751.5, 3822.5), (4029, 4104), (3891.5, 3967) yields 0.35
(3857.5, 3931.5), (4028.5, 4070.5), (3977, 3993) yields -0.11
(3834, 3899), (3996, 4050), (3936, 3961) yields 0.26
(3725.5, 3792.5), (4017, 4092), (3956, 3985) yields 0.47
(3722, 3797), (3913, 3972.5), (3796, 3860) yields 0.32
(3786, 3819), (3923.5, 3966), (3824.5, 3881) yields 0.20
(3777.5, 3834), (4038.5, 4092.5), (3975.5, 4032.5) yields -0.06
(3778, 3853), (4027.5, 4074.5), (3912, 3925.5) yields 0.11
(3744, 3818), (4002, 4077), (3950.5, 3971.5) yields 0.46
